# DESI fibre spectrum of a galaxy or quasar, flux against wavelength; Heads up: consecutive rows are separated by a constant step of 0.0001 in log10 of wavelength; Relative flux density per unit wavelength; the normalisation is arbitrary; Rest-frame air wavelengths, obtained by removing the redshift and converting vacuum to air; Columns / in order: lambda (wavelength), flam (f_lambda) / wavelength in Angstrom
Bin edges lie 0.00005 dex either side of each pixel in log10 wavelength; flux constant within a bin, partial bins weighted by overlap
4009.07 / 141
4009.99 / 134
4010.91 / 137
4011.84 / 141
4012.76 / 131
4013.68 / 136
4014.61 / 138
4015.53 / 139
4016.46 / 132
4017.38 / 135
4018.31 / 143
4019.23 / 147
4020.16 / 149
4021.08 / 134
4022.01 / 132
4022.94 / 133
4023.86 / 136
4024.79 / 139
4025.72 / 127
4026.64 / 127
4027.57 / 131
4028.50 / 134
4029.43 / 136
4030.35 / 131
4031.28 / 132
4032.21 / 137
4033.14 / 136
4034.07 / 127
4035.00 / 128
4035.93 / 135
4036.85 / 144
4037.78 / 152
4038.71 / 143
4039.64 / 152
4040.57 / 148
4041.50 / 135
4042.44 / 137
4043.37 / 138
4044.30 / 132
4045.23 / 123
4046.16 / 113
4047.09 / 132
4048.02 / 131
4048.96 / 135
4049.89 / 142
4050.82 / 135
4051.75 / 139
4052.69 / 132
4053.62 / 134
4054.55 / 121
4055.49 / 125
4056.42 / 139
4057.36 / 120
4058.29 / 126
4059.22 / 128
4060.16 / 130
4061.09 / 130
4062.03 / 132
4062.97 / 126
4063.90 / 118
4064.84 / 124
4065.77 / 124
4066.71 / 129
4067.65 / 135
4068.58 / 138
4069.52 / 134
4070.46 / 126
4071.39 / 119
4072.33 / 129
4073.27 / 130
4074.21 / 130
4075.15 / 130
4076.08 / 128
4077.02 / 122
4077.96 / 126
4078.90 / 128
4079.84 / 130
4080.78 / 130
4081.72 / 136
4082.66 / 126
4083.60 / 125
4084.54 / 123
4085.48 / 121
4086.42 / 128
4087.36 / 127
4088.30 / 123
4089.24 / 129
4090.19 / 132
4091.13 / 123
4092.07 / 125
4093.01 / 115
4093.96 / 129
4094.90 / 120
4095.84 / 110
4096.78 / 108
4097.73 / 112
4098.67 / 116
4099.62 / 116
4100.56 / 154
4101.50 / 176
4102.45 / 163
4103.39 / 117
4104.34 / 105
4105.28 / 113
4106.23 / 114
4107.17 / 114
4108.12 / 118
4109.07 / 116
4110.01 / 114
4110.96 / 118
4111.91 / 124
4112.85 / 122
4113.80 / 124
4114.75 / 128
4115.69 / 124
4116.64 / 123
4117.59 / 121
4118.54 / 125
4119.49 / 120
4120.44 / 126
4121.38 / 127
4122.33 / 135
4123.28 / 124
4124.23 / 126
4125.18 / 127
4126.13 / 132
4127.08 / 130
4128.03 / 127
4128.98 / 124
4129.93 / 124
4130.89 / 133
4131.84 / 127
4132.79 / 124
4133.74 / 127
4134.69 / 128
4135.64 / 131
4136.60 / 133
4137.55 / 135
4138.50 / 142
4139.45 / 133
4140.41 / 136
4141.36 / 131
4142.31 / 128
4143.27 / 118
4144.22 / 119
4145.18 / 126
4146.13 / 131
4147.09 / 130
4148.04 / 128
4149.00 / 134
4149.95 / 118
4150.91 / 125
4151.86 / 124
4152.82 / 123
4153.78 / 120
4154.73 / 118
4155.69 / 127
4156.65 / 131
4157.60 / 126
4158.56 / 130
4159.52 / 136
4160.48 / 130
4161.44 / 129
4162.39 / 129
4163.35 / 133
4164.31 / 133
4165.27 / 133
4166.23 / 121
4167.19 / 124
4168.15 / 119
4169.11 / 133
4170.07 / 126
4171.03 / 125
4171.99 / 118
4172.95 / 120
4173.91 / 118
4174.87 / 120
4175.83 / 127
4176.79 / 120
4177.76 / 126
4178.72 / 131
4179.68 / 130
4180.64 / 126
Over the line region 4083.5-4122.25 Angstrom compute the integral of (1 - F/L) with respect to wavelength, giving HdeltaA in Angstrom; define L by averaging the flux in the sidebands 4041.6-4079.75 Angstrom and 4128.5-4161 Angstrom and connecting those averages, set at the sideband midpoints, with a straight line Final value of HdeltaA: 1.5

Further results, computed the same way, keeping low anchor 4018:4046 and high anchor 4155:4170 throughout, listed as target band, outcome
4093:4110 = 1.2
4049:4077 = 1.1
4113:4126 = 0.6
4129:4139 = 0.0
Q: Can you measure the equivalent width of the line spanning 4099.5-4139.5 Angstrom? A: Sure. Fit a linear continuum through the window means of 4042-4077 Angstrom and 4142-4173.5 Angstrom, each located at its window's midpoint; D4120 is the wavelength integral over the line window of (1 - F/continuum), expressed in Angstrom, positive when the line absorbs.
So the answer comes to 0.1 Angstrom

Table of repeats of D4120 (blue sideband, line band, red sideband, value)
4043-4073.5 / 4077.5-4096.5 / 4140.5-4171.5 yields 0.52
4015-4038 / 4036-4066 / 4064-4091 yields -0.15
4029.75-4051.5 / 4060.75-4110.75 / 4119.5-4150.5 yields 2.46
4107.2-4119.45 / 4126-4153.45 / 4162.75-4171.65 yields -0.92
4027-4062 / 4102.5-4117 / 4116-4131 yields 0.91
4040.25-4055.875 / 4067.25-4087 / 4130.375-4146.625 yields 0.47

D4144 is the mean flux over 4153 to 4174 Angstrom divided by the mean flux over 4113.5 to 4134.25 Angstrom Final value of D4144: 1.0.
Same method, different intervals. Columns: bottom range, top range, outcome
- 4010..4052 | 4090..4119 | 0.91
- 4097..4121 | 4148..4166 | 1.03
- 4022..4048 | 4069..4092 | 0.95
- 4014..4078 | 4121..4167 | 0.97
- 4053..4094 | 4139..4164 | 1.00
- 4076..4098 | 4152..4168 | 1.03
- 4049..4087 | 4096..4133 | 0.97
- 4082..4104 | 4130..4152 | 1.02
